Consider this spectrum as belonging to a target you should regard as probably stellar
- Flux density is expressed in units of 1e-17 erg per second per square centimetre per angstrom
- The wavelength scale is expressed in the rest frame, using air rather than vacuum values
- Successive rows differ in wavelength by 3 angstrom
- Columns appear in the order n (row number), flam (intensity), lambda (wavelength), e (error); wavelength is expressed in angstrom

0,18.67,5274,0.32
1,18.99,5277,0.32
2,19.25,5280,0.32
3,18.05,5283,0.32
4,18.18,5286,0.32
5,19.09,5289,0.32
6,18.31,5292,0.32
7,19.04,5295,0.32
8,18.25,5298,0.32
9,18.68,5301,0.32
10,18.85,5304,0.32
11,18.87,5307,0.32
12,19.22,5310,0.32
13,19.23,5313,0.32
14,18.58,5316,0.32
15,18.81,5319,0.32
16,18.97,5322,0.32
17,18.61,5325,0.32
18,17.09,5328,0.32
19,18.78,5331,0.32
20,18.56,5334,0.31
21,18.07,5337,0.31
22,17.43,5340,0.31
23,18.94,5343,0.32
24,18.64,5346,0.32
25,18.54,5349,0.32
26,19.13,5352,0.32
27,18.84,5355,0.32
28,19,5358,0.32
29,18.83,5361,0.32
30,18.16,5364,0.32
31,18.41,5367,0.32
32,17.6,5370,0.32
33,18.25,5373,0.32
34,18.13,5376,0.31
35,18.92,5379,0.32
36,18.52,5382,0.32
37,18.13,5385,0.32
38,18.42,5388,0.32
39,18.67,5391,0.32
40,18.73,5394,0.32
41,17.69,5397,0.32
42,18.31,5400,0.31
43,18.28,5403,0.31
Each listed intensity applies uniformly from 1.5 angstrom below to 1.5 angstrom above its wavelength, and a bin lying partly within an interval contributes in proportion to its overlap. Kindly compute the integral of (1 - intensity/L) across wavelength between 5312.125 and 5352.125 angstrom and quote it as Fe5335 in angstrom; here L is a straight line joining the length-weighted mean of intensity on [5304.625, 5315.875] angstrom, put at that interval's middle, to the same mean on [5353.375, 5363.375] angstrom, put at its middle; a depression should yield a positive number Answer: 0.9 angstrom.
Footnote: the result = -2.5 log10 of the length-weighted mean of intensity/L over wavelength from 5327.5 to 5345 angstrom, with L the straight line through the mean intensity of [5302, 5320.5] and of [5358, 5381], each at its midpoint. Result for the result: 0.03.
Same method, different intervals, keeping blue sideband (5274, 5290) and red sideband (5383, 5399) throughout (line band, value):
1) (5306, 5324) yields -0.02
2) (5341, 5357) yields -0.02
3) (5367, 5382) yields 0.01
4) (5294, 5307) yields 0.00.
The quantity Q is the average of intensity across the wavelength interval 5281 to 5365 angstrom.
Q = 18.6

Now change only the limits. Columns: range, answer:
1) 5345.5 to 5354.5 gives 18.8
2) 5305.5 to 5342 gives 18.5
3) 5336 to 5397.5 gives 18.4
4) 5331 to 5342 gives 18.2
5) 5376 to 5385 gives 18.5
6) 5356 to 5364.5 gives 18.7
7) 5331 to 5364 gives 18.6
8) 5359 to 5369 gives 18.4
